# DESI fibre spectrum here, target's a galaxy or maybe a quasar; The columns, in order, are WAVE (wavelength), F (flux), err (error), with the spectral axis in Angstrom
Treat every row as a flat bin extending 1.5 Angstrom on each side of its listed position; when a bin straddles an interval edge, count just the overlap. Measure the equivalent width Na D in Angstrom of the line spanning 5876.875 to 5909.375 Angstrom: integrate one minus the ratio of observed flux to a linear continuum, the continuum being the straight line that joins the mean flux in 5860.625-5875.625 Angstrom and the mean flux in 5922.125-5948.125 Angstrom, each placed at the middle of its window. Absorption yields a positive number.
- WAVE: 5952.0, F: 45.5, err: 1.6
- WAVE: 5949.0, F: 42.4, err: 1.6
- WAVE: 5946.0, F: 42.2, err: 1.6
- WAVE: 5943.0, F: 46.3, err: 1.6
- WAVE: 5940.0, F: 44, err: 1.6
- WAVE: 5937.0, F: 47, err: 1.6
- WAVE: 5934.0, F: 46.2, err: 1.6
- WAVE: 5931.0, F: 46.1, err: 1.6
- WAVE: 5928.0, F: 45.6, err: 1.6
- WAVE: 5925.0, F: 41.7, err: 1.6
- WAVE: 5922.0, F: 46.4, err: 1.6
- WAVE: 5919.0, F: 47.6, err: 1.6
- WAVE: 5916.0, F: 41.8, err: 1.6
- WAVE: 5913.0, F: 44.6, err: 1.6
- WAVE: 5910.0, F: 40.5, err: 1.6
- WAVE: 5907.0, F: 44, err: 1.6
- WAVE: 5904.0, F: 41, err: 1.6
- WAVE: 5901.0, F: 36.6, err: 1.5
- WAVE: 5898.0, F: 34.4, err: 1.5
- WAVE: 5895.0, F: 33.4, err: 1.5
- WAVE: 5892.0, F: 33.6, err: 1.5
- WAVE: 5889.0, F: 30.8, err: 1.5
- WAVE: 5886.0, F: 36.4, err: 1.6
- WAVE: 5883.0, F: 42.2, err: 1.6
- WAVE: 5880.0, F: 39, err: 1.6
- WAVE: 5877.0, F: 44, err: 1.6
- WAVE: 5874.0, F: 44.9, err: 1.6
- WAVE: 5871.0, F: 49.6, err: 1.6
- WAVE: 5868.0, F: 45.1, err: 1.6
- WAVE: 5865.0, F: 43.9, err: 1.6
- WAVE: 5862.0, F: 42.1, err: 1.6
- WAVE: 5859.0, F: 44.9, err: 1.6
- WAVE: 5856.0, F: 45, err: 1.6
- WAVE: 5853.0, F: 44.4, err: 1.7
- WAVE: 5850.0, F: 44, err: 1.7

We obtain 5.4 Angstrom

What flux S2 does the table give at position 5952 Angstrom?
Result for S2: 45.5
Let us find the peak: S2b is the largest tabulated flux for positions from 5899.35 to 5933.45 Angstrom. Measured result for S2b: 47.6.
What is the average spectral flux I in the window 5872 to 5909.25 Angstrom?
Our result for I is 38.6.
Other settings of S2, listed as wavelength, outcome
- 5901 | 36.6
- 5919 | 47.6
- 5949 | 42.4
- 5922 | 46.4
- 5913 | 44.6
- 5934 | 46.2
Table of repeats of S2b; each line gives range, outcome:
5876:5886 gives 44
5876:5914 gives 44.6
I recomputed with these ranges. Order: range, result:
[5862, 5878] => 45.2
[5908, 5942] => 44.7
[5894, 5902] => 34.8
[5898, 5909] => 39.7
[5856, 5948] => 42.2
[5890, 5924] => 40.2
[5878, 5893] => 36.7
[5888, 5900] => 33.3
